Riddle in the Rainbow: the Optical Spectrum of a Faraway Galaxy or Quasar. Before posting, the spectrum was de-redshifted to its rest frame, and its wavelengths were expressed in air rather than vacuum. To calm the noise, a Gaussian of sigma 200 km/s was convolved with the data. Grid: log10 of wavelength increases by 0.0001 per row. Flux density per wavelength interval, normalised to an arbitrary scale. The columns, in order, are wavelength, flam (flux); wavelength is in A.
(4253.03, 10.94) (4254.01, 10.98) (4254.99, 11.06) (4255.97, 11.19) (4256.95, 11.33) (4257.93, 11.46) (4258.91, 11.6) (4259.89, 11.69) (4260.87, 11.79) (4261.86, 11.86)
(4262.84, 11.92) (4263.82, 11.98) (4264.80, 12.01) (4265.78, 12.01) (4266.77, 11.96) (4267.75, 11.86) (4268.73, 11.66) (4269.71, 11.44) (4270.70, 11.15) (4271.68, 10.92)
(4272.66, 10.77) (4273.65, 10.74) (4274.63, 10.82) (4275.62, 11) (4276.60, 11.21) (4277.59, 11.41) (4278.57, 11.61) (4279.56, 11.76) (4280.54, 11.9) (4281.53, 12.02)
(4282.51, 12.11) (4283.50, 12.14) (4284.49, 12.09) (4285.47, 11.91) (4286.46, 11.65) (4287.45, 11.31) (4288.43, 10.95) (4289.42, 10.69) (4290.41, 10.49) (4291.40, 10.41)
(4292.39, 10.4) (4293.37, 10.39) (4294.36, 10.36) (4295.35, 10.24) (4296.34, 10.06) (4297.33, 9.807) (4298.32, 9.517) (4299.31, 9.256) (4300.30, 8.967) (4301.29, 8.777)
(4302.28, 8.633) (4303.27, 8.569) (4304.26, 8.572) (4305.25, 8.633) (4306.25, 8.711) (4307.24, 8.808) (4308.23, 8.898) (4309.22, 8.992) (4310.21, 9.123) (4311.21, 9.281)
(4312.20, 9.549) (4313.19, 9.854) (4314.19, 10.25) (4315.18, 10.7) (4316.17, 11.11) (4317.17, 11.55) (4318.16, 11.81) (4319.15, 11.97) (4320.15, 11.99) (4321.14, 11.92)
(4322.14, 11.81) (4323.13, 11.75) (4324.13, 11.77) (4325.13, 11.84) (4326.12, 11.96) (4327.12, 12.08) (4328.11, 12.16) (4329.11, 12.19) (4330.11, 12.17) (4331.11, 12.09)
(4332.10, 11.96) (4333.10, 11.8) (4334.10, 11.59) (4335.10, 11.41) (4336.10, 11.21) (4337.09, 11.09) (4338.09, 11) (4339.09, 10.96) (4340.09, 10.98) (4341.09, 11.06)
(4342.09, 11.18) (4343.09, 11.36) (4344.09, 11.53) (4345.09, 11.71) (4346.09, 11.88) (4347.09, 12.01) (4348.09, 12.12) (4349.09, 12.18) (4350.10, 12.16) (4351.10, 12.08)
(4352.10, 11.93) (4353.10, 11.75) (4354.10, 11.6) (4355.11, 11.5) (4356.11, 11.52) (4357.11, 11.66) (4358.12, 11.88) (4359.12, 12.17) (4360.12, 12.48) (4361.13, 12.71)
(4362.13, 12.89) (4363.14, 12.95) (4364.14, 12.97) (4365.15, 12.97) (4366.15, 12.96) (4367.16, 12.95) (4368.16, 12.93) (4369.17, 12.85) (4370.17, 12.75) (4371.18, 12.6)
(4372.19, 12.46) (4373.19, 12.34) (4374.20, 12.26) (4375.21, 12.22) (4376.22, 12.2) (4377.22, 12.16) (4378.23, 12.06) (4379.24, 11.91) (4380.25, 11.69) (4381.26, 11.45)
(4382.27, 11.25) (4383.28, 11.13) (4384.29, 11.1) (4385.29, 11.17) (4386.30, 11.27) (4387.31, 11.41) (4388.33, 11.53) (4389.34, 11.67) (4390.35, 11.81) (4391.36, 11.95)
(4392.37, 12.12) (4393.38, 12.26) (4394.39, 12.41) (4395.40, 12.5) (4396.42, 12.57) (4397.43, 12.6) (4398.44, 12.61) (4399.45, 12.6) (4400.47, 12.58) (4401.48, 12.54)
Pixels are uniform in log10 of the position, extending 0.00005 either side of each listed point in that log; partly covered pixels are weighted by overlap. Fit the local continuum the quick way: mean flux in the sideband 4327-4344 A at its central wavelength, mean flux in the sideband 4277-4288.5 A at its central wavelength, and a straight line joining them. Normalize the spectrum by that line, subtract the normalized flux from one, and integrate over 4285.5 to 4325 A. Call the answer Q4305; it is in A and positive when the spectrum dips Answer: 4.9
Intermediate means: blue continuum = 11.8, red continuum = 11.5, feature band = 10.2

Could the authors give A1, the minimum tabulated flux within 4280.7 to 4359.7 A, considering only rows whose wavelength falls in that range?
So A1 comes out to 8.569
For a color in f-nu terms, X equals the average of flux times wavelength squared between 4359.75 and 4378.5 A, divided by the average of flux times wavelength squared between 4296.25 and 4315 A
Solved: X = 1.42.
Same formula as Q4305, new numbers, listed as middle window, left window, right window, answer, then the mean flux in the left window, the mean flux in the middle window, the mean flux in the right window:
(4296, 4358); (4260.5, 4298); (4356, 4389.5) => 4.3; 11.3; 10.9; 12.1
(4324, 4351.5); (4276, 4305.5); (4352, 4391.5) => -0.6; 10.5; 11.7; 12.1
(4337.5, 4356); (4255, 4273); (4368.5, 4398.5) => 0.4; 11.6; 11.6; 12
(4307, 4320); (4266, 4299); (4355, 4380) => 1.5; 11.1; 10.2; 12.4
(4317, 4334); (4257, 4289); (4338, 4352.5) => -0.5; 11.6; 11.9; 11.6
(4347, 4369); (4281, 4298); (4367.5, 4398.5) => -1.0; 11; 12.3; 12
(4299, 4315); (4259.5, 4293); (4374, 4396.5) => 3.4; 11.5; 9.08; 11.8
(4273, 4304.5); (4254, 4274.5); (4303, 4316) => -1.0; 11.5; 10.6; 9.29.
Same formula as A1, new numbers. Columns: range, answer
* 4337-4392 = 10.96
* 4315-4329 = 10.7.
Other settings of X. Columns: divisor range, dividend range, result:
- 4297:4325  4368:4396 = 1.23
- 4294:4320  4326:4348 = 1.21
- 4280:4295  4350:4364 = 1.11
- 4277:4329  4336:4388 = 1.15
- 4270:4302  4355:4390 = 1.17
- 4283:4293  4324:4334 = 1.09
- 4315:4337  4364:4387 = 1.05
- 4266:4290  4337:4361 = 1.05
